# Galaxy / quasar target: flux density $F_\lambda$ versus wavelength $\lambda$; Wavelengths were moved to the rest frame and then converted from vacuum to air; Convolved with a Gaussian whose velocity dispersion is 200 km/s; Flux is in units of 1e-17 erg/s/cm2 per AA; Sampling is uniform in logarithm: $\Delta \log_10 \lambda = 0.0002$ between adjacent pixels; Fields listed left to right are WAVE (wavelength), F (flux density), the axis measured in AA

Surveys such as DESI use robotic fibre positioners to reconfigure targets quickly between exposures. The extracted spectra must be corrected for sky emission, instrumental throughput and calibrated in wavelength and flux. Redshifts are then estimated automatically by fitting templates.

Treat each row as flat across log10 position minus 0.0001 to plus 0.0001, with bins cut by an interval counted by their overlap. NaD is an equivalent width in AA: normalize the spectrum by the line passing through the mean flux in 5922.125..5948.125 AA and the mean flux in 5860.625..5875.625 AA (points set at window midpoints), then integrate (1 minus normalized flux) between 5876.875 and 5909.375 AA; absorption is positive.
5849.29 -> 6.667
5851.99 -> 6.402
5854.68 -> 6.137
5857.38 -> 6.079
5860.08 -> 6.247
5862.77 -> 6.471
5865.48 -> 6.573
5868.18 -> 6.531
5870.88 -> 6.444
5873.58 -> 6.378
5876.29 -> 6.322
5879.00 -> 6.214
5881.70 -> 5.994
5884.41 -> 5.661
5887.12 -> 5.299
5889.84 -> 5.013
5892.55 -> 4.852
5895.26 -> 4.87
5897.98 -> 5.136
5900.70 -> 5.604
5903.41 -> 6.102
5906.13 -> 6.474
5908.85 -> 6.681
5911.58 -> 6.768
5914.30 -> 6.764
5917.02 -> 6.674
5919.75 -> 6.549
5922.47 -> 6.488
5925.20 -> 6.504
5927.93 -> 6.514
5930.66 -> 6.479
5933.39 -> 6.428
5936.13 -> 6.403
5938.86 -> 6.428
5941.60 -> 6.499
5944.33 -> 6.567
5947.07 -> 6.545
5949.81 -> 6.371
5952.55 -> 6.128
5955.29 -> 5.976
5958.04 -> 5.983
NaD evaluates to 4.1 AA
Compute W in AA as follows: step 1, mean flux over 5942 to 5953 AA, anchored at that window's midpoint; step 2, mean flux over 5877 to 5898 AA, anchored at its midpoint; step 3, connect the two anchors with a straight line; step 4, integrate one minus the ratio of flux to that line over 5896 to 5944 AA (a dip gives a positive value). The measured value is -3.18 AA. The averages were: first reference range 5.42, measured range 6.37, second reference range 6.44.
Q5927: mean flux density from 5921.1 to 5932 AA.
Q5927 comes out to 6.5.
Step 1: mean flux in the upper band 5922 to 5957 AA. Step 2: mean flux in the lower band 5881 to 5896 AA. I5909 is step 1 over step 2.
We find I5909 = 1.2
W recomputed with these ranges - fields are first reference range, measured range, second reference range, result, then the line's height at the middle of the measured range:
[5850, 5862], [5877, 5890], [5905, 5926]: 1.40 AA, 6.42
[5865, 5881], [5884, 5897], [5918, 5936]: 2.67 AA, 6.42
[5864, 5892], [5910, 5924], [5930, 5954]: -0.86 AA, 6.26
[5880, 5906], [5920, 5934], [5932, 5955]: -0.92 AA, 6.09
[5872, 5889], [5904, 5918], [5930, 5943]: -0.94 AA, 6.22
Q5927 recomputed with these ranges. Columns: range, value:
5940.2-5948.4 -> 6.54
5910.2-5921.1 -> 6.69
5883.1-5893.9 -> 5.2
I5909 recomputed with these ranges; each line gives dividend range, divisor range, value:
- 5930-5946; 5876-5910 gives 1.14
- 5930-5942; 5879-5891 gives 1.15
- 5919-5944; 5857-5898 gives 1.10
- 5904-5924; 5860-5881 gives 1.03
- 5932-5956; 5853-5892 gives 1.05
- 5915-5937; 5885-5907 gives 1.21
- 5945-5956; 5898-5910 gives 1.03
